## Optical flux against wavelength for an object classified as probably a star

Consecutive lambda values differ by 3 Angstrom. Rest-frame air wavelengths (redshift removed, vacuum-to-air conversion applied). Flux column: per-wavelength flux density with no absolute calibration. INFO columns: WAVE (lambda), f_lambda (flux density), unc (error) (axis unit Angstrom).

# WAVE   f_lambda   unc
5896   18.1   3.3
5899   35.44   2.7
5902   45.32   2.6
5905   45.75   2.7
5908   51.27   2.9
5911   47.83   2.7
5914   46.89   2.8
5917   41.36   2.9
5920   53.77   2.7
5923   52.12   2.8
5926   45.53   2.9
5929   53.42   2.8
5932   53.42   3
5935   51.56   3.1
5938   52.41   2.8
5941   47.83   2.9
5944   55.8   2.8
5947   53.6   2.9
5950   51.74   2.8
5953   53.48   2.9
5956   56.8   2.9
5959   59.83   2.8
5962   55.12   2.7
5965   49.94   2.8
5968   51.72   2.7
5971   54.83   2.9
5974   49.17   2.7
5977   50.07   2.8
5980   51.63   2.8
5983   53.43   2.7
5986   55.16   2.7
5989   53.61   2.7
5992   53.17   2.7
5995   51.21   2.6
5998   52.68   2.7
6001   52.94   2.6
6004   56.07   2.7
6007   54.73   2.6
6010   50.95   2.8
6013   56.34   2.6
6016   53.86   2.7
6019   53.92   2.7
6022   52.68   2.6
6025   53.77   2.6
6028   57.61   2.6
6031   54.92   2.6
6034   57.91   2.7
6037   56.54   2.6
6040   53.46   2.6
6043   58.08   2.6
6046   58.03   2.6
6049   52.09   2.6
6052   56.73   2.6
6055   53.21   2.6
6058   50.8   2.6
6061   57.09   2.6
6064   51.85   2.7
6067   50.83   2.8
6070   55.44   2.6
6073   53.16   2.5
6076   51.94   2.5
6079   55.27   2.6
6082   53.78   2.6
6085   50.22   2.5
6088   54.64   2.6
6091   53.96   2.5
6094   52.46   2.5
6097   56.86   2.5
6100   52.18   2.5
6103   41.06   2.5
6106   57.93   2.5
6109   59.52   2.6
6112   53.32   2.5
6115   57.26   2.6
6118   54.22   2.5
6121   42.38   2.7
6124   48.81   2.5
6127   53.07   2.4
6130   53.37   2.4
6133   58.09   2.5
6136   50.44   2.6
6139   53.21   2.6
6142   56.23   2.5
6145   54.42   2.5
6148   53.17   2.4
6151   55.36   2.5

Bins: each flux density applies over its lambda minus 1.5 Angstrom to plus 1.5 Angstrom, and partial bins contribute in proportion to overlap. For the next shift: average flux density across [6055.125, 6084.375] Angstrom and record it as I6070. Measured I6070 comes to 53.3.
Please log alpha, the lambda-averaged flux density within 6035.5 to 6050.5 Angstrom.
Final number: 55.6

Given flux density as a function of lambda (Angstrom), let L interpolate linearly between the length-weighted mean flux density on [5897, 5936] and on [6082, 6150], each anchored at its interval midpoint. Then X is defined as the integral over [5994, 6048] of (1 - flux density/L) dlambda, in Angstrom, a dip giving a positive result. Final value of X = -4.63 Angstrom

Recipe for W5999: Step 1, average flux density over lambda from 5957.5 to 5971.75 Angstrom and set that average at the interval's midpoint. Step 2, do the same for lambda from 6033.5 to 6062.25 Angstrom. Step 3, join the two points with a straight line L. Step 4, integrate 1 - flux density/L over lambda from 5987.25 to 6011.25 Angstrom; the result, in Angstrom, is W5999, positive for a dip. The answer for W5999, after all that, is 0.6 Angstrom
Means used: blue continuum 54.3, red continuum 55.3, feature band 53.2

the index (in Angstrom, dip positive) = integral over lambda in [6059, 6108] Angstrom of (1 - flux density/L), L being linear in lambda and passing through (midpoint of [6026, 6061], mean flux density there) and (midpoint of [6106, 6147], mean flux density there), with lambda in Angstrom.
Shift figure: 1.3 Angstrom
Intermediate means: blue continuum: 55.4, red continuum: 53.6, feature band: 53.1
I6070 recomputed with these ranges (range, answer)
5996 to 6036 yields 54.5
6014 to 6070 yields 54.7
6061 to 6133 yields 53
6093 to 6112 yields 53.4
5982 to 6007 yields 53.6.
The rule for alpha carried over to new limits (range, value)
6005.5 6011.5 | 52.8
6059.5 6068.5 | 53.3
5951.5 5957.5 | 55.1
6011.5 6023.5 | 54.2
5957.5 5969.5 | 54.2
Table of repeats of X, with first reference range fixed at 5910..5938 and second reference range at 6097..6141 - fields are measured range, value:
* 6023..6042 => -1.6 Angstrom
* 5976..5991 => -0.7 Angstrom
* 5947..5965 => -1.6 Angstrom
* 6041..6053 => -1.0 Angstrom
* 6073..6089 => -0.3 Angstrom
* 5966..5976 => -0.3 Angstrom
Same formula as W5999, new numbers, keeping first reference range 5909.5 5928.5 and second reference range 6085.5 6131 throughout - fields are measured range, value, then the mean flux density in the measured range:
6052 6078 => -0.83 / 53.3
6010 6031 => -1.59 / 54.4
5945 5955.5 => -0.97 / 53.4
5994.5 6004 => -0.55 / 53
